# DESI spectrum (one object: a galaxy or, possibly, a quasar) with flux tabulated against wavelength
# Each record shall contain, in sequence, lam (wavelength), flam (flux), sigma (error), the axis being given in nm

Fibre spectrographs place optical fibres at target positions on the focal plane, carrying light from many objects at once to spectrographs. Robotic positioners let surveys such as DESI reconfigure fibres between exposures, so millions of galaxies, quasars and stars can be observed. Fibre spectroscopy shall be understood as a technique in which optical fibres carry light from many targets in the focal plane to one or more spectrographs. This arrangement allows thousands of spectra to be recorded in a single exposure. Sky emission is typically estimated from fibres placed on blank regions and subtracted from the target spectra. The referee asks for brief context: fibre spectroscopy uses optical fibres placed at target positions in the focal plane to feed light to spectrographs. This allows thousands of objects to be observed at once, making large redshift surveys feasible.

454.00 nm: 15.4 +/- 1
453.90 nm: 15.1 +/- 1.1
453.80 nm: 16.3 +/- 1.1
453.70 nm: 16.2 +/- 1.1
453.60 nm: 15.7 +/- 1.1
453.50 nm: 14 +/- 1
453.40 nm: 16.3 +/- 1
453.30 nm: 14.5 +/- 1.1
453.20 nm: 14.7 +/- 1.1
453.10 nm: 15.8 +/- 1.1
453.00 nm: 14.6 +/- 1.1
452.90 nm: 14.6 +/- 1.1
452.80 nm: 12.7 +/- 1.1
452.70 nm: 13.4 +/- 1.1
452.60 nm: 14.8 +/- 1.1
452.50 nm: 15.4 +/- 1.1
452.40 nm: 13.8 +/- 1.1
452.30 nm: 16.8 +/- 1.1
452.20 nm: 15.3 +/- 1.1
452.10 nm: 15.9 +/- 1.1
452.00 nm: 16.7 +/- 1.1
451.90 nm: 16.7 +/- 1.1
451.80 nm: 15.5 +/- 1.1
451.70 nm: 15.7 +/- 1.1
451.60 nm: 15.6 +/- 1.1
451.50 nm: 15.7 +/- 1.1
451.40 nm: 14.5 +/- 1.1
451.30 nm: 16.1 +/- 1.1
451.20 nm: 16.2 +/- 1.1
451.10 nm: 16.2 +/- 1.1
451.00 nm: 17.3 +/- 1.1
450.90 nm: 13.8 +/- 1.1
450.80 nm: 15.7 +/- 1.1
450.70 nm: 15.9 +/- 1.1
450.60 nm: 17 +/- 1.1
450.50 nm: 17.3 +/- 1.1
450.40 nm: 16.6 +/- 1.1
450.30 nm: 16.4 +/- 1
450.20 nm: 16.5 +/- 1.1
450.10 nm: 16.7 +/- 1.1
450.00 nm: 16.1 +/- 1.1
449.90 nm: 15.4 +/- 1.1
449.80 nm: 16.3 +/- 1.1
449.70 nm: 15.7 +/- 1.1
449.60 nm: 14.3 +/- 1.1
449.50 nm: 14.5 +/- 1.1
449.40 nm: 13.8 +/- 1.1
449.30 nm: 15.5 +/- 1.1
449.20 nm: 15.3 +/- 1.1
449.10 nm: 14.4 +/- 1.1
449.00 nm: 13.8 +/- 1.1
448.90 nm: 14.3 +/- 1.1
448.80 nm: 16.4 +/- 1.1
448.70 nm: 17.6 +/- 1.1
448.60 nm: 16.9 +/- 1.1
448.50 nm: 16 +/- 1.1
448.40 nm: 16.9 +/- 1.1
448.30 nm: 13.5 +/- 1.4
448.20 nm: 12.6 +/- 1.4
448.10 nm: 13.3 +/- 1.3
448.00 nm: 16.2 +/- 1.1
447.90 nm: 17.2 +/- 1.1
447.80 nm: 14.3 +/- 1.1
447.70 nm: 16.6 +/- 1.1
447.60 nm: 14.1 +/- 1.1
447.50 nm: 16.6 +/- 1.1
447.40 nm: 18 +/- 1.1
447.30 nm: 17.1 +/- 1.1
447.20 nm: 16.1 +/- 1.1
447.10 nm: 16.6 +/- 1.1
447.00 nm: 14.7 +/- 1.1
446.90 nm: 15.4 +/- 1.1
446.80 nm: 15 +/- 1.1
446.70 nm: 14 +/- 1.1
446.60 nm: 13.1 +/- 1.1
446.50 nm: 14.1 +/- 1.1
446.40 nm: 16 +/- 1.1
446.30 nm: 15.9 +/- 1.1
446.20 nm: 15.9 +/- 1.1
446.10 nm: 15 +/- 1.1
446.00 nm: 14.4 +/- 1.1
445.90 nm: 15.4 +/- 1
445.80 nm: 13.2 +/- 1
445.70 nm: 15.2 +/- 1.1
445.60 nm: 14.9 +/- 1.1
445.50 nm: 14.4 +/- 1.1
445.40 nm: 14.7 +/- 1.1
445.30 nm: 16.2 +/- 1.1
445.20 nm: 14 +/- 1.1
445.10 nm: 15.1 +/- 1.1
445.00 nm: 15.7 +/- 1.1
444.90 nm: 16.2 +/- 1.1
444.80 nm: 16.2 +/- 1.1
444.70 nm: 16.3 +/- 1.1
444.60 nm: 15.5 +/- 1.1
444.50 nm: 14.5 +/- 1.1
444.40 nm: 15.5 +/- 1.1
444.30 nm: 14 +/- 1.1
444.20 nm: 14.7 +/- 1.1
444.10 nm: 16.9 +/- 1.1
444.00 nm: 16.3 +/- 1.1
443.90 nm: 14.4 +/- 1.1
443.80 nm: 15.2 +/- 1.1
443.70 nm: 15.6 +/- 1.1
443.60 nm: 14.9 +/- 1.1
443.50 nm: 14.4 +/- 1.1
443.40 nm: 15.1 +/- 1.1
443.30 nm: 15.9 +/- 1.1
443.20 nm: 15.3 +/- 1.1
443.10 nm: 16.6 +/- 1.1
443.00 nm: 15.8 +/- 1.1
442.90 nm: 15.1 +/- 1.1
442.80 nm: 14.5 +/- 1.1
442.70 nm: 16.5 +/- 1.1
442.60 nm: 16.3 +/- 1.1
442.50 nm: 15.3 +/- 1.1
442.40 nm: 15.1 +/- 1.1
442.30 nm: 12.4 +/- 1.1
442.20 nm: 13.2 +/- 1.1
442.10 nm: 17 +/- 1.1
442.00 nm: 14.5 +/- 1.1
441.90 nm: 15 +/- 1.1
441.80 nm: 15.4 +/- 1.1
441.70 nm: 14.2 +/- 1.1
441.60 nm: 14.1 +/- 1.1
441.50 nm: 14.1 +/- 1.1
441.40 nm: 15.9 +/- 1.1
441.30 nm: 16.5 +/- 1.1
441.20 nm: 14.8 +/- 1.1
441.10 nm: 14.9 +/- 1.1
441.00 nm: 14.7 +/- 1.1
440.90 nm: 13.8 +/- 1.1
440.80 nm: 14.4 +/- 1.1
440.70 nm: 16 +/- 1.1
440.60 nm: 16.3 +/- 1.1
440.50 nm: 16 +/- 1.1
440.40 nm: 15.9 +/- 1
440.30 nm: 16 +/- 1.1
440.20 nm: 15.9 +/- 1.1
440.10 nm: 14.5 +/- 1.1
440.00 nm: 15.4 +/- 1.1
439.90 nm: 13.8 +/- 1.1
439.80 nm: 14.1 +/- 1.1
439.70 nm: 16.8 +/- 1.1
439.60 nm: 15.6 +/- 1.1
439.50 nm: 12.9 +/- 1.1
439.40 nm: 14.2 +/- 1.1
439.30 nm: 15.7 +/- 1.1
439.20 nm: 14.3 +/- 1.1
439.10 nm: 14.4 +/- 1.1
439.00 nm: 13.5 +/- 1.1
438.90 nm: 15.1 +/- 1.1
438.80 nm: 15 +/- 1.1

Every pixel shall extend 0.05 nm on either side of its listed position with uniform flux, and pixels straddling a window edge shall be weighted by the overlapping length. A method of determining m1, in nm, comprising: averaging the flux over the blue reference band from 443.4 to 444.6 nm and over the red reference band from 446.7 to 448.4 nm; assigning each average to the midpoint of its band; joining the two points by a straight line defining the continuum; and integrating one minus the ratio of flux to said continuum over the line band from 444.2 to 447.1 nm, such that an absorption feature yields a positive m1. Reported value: 0.05 nm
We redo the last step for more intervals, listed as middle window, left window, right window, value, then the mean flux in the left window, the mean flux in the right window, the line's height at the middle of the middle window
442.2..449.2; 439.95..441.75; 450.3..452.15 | 0.136 nm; 15.2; 16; 15.6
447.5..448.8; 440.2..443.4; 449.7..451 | 0.033 nm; 15.2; 16.2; 15.9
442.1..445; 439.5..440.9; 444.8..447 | -0.041 nm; 15.3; 15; 15.1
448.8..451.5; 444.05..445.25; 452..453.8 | -0.081 nm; 15.4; 15.1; 15.2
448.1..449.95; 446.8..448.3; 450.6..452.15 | 0.064 nm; 15.5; 15.9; 15.7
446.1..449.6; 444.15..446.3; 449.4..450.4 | 0.028 nm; 15.1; 15.7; 15.4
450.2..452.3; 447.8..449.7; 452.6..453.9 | -0.144 nm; 15.1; 14.9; 15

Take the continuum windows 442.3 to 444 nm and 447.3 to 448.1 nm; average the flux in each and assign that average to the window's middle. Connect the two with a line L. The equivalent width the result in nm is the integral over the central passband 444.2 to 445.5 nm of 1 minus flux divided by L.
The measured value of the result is 0.03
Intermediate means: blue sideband 15.3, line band 15.3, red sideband 16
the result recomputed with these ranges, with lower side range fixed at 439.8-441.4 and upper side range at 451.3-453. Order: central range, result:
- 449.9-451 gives -0.07 nm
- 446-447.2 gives 0.01 nm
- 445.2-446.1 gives 0.03 nm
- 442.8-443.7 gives -0.01 nm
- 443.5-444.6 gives 0.00 nm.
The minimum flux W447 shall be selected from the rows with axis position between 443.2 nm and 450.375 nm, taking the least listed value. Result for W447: 12.6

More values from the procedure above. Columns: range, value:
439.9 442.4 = 12.4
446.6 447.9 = 13.1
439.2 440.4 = 12.9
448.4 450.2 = 13.8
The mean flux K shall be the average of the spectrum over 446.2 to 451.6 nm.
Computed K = 15.6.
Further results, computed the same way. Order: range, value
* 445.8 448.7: 15.4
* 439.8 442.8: 15.1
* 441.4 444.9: 15.2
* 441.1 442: 15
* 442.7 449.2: 15.3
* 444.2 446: 15.1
